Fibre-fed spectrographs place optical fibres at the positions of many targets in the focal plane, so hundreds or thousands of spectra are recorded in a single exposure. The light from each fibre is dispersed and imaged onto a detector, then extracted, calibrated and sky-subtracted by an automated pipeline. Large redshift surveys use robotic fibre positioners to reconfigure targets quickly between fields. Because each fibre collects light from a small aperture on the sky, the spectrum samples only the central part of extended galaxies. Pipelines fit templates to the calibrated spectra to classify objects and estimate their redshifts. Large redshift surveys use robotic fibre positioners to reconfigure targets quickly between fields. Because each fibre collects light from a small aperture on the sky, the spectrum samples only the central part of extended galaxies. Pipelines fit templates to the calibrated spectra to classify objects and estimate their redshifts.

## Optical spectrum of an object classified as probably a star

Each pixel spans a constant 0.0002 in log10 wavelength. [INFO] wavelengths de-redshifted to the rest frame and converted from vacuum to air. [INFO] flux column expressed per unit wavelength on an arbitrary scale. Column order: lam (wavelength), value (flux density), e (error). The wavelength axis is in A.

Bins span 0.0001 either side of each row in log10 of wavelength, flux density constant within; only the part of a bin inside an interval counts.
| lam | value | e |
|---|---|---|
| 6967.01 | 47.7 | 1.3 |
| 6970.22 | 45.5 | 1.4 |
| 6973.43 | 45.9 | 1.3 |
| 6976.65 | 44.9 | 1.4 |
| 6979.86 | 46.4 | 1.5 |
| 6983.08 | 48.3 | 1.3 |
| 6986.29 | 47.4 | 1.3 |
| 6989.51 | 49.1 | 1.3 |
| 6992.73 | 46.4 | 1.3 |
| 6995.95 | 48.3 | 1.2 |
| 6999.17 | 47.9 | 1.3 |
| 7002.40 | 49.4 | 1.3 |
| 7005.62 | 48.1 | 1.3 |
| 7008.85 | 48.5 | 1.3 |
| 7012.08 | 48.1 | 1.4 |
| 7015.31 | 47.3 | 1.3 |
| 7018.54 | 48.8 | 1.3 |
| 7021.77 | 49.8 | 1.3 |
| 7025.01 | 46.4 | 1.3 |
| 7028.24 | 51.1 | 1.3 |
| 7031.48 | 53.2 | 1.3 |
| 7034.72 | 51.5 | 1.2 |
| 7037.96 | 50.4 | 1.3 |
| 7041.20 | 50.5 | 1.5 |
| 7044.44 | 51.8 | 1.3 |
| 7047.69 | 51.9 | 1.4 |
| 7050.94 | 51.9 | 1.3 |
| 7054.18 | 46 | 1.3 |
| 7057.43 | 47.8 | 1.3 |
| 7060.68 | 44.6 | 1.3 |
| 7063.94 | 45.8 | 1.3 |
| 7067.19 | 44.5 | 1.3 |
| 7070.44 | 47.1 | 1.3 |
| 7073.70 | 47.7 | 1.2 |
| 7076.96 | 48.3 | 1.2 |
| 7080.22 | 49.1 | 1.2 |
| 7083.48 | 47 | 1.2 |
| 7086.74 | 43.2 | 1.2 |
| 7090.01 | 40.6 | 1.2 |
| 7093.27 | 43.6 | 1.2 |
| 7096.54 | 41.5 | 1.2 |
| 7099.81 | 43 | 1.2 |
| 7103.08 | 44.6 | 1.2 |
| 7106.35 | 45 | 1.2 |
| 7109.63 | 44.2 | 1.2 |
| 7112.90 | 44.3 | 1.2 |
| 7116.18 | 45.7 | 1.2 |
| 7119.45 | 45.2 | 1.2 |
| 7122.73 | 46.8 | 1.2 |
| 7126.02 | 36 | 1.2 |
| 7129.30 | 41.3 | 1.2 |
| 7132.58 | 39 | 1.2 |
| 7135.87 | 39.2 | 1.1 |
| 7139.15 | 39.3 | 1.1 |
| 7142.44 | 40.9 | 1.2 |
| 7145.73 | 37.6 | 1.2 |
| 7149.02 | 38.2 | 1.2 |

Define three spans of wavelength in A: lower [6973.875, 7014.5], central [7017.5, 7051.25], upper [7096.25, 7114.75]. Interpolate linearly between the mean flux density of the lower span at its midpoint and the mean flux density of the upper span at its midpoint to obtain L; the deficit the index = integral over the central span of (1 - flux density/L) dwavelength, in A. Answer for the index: -3.2 A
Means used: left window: 47.7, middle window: 50.6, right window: 43.9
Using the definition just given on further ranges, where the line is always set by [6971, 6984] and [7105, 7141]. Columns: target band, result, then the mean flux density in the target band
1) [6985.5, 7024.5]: -2.4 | 48.2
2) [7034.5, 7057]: -3.0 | 50.4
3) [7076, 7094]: -0.8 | 45.3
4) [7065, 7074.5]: -0.6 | 46.3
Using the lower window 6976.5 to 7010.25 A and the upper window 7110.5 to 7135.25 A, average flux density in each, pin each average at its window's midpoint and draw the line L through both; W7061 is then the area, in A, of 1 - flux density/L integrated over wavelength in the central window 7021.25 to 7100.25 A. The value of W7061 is -4.3 A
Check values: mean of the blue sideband 47.8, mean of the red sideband 42.5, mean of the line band 47.6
